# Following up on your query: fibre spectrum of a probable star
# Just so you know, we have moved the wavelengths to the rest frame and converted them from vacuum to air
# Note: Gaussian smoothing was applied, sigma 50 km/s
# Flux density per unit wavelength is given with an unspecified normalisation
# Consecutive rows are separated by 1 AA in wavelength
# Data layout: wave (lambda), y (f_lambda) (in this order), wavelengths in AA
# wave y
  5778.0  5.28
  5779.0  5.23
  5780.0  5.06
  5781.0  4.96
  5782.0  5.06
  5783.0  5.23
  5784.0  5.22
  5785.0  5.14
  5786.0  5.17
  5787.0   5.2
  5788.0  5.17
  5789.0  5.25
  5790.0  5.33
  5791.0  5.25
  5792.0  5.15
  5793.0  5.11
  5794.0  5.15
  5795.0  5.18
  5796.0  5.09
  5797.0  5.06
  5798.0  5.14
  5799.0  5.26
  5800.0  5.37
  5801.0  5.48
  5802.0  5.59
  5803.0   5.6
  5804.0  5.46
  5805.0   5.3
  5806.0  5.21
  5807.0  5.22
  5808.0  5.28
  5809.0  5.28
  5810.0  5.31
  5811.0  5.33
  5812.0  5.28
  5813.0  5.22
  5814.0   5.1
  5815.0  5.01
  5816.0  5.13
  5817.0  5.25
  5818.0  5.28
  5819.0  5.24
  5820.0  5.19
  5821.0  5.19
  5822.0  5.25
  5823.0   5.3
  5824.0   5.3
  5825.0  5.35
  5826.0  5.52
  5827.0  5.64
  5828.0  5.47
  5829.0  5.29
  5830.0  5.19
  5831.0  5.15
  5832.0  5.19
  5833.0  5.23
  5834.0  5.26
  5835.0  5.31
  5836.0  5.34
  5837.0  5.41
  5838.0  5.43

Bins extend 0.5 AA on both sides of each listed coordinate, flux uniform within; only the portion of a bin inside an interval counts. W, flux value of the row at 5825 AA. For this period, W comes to 5.35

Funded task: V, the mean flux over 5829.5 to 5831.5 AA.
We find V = 5.17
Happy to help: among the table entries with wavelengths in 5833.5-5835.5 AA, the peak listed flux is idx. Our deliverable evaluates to 5.31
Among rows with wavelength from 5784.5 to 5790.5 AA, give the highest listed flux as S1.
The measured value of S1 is 5.33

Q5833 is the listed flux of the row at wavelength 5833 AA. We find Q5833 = 5.23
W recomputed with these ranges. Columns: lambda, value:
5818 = 5.28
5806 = 5.21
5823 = 5.3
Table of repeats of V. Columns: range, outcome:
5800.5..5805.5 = 5.49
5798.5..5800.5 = 5.31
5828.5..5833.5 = 5.21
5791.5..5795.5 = 5.15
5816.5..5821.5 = 5.23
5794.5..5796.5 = 5.13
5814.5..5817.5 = 5.13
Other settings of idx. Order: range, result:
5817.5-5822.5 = 5.28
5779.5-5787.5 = 5.23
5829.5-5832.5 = 5.19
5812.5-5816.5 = 5.22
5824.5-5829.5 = 5.64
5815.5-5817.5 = 5.25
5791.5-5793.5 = 5.15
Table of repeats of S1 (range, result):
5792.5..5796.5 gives 5.18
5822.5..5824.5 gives 5.3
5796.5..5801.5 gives 5.48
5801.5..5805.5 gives 5.6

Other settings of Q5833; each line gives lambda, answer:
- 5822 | 5.25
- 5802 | 5.59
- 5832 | 5.19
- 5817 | 5.25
